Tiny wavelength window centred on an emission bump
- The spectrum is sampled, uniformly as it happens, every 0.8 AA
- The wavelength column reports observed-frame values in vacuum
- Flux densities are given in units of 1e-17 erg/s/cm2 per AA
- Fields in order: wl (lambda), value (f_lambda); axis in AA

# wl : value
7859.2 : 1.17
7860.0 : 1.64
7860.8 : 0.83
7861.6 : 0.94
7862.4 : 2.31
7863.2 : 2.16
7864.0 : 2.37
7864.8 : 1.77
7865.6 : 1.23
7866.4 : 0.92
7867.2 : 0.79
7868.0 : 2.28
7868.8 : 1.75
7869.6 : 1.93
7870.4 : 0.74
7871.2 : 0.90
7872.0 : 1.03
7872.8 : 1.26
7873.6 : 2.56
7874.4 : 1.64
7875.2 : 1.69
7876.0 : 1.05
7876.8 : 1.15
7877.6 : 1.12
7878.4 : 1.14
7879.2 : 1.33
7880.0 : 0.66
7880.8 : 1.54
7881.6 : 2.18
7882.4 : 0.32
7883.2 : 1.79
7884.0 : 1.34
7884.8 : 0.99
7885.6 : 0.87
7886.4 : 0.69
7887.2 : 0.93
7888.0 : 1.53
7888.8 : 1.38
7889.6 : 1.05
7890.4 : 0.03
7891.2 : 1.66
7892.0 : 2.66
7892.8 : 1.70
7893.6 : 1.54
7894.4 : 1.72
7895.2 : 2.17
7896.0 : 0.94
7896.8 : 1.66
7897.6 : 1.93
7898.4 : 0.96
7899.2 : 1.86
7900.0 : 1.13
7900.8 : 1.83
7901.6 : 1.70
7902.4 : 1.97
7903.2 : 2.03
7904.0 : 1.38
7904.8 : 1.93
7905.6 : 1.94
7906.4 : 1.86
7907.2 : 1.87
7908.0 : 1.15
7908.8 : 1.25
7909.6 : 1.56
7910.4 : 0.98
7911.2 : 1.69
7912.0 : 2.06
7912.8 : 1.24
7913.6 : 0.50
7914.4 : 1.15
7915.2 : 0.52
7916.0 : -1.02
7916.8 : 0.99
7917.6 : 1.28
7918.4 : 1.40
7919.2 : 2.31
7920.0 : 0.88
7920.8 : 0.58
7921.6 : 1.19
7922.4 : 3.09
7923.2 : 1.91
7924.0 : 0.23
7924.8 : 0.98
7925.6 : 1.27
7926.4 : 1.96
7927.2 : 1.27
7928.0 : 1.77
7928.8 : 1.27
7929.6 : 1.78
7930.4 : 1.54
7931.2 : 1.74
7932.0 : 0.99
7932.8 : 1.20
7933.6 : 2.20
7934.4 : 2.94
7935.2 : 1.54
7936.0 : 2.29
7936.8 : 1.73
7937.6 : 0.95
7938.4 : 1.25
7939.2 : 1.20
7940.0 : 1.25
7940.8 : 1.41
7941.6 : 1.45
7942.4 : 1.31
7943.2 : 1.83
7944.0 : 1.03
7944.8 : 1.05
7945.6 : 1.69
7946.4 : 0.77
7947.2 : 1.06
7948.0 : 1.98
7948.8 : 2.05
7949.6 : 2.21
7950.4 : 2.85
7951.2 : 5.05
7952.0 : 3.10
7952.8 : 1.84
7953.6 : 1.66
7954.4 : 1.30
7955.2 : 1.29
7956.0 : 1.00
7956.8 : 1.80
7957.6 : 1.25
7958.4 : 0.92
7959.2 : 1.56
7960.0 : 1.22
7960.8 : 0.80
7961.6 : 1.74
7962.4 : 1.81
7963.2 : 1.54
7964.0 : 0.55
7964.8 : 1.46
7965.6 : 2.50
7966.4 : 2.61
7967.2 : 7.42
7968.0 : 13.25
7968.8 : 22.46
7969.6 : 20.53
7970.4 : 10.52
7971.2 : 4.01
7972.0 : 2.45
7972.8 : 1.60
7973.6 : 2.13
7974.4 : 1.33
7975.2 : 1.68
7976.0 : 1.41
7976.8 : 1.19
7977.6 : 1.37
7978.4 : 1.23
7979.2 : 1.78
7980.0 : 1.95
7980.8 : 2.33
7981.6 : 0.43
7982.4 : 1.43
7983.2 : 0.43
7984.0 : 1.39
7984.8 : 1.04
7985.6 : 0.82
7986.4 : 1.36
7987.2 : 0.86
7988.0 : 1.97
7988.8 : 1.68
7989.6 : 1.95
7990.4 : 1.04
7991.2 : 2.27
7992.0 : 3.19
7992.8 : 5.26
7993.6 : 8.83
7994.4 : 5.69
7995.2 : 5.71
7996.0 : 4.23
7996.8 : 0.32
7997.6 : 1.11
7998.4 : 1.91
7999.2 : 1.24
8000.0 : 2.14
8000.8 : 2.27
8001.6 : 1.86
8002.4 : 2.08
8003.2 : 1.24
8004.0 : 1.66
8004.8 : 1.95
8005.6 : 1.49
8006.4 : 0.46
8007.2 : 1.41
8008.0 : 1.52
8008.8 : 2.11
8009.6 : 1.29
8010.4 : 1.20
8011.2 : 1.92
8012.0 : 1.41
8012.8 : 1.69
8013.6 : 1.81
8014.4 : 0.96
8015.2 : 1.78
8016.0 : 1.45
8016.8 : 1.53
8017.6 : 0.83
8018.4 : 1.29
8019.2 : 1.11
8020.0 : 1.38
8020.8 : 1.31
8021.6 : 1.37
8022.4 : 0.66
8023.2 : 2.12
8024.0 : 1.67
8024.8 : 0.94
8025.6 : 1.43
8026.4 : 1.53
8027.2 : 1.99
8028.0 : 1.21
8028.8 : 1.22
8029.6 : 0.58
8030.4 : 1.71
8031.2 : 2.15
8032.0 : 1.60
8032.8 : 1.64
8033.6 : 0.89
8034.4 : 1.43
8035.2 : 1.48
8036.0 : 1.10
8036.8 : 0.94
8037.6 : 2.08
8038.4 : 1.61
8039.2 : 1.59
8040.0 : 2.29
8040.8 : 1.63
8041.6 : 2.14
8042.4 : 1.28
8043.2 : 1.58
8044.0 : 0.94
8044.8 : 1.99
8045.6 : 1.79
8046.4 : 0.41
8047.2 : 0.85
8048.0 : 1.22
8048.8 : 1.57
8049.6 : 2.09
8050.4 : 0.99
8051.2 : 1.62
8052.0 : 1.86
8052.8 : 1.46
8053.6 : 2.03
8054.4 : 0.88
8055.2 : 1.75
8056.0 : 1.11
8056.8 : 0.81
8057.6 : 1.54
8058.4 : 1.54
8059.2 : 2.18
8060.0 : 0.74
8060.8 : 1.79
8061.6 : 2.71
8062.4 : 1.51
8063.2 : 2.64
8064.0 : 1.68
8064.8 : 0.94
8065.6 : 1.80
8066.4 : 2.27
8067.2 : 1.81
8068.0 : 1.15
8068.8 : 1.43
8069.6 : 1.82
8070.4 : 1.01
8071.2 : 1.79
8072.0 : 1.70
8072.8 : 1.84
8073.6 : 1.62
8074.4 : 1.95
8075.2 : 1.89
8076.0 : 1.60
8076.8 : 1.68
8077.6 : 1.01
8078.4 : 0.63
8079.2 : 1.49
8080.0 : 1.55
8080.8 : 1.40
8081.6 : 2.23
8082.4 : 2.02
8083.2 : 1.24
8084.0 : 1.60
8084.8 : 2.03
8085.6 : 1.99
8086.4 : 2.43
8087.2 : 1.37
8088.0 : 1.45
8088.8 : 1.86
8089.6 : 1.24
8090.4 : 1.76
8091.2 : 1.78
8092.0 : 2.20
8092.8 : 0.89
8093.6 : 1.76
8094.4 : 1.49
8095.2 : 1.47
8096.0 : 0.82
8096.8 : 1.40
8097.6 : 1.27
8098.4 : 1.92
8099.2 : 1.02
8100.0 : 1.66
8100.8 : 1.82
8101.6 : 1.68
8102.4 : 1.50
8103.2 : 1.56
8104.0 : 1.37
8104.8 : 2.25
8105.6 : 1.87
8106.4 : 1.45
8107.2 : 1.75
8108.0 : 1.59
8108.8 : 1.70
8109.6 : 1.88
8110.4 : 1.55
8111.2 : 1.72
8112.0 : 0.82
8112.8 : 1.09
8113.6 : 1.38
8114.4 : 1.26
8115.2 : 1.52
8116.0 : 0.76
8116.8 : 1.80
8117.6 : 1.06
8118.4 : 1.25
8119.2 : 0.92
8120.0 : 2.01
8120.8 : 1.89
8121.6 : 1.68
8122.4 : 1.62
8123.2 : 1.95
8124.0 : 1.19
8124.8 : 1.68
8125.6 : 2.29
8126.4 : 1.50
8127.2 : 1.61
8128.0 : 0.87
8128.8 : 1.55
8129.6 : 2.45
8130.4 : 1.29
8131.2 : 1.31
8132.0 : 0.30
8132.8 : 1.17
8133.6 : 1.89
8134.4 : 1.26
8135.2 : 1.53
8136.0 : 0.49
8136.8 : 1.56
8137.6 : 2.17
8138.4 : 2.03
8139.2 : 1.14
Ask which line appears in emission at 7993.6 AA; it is [N II]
